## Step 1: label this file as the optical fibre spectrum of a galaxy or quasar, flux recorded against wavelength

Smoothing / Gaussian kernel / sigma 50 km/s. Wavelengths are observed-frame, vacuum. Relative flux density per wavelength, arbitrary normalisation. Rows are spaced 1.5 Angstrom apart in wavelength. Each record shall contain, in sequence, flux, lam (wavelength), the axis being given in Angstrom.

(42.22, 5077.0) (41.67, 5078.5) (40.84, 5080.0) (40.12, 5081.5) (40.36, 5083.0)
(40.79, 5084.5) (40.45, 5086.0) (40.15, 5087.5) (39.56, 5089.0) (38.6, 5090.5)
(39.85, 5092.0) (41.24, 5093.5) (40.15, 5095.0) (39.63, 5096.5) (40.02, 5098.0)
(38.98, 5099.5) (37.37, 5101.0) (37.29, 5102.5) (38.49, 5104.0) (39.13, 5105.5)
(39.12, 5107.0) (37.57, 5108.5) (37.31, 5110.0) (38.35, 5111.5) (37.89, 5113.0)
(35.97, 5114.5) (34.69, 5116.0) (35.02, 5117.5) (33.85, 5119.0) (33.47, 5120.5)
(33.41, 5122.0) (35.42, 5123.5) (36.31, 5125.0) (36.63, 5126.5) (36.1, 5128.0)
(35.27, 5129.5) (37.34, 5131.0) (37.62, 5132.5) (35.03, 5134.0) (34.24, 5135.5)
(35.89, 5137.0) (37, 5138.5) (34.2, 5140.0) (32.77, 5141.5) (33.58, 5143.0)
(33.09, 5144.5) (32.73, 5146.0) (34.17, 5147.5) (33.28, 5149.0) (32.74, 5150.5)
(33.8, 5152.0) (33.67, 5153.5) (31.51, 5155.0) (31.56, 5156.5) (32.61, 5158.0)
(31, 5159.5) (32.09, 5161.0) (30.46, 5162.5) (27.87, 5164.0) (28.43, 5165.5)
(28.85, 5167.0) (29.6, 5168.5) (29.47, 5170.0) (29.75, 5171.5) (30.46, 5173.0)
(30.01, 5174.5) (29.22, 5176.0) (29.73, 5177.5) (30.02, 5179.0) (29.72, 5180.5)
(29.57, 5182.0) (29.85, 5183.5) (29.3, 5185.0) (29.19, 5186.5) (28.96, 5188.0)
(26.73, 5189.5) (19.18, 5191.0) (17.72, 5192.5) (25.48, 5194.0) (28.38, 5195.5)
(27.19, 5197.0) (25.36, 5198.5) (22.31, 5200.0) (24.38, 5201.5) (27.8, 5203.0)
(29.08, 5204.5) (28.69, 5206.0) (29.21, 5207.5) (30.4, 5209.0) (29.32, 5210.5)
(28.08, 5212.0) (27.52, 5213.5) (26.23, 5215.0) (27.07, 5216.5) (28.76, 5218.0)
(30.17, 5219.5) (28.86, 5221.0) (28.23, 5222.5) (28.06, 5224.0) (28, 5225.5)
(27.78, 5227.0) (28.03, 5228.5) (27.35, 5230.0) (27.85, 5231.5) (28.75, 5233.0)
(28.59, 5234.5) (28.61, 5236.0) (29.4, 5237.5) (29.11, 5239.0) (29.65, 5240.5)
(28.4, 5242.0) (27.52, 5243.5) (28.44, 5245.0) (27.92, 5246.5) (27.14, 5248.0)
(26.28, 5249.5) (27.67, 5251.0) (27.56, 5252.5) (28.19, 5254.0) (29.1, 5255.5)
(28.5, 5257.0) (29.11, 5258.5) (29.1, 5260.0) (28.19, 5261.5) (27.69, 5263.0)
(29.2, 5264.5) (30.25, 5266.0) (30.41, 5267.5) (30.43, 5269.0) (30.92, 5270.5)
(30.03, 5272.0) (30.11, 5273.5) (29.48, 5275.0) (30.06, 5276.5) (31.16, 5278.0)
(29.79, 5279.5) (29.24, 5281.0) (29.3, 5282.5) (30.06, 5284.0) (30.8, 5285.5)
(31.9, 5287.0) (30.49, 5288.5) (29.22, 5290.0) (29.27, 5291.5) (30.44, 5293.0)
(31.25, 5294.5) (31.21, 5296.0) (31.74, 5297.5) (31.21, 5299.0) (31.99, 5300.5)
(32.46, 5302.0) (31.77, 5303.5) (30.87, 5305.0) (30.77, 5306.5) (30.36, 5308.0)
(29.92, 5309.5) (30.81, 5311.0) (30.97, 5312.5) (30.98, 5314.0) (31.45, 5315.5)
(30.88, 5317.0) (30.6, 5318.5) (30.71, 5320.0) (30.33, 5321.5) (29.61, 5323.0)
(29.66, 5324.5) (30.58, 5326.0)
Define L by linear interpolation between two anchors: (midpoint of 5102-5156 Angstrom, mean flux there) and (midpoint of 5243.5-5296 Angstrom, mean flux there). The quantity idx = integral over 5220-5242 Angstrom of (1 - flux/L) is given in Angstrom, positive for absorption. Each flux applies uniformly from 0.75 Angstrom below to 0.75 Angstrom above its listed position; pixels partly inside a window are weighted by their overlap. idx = 1.8 Angstrom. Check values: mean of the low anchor 35.4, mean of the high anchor 29.4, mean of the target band 28.5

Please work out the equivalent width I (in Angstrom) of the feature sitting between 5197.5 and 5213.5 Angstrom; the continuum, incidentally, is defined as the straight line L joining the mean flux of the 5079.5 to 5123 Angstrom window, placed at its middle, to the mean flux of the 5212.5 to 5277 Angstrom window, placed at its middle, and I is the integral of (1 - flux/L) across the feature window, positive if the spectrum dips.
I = 1.9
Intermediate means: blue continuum 38.2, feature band 27.5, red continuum 28.6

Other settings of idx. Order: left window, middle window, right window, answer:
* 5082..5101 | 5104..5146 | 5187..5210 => -0.26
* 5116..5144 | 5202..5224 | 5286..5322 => 3.09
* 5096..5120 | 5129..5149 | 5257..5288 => 0.70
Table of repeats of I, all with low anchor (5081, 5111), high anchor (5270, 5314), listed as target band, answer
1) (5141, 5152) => 1.1 Angstrom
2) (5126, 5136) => 0.4 Angstrom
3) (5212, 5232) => 3.4 Angstrom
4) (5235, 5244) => 1.1 Angstrom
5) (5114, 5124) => 1.0 Angstrom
